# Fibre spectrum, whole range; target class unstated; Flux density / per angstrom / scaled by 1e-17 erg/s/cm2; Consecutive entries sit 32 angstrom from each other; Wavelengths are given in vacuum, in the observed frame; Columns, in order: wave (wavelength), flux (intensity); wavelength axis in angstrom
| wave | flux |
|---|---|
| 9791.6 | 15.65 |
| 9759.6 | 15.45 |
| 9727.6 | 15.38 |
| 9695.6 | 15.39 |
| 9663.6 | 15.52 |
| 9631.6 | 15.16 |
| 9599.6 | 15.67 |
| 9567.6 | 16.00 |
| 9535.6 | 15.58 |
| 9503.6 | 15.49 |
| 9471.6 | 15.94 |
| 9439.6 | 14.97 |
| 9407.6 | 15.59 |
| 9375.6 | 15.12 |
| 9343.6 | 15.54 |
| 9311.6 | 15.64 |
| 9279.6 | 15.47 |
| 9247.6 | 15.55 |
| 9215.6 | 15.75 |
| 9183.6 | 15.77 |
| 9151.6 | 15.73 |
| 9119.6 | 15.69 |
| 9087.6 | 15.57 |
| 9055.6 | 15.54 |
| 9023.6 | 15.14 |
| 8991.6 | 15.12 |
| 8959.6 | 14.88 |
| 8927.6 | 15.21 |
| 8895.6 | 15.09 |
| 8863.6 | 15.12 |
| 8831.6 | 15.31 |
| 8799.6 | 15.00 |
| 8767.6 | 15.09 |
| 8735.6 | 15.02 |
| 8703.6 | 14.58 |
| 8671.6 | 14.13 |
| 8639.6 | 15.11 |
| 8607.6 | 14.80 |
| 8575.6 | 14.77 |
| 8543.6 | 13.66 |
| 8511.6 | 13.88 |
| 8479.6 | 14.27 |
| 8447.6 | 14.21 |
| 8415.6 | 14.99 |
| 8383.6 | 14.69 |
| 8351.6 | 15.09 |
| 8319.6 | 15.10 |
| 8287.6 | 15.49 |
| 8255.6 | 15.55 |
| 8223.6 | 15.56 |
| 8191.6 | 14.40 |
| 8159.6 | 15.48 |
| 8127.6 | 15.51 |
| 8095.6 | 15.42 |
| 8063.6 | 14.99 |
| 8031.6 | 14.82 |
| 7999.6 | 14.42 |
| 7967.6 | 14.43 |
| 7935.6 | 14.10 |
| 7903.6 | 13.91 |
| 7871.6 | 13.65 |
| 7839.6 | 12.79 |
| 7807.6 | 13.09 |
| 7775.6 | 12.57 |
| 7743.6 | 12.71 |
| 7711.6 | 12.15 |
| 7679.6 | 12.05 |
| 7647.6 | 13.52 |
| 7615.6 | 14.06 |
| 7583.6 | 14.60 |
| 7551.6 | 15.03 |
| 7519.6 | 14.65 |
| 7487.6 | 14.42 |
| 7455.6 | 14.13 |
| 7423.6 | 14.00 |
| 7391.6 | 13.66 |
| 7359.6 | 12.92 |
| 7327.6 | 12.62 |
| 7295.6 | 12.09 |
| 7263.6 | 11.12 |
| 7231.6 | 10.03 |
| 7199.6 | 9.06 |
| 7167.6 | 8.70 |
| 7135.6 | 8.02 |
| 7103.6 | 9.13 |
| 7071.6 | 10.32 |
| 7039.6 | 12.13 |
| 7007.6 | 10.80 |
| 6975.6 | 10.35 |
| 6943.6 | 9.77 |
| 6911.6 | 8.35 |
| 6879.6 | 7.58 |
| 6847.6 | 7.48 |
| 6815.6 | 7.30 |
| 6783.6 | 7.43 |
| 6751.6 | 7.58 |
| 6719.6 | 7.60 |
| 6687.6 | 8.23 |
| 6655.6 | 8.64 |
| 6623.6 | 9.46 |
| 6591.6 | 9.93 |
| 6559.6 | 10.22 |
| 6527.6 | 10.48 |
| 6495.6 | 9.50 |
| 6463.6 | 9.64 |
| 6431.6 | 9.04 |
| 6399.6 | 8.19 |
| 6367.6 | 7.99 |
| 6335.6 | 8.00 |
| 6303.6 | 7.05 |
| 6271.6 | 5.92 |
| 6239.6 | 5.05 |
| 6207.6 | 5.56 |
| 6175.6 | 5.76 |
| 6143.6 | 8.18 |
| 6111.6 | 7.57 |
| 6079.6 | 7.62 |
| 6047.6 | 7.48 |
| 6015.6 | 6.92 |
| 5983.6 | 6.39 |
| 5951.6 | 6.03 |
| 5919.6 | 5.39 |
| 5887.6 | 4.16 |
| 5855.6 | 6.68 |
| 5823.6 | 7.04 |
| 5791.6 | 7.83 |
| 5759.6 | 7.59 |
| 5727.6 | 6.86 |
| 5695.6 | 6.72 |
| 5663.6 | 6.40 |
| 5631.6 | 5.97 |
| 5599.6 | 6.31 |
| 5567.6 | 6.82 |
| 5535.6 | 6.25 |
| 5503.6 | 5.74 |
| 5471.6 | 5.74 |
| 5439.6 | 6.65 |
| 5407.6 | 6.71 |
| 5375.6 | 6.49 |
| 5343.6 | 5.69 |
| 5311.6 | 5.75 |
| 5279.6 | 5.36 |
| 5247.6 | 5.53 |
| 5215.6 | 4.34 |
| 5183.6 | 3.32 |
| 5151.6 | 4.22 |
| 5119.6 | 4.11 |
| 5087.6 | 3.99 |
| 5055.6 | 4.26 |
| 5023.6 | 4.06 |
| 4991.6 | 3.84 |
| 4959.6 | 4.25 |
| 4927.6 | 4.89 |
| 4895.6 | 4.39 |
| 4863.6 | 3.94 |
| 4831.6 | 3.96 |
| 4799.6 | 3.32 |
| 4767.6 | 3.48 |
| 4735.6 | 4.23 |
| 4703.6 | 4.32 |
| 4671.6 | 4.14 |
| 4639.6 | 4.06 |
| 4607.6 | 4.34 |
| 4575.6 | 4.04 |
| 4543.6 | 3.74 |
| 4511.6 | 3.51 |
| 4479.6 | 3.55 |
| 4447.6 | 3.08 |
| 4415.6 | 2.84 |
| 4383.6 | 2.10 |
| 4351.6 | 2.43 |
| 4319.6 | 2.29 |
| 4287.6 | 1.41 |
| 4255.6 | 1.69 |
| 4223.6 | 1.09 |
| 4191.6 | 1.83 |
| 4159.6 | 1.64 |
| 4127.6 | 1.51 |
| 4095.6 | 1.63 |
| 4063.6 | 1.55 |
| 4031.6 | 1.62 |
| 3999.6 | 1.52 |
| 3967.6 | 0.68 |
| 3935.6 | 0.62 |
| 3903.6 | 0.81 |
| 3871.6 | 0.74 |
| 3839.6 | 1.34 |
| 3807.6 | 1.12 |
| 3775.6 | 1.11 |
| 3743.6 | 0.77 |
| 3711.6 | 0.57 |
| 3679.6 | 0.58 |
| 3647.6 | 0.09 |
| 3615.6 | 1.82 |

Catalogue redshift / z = 0.00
